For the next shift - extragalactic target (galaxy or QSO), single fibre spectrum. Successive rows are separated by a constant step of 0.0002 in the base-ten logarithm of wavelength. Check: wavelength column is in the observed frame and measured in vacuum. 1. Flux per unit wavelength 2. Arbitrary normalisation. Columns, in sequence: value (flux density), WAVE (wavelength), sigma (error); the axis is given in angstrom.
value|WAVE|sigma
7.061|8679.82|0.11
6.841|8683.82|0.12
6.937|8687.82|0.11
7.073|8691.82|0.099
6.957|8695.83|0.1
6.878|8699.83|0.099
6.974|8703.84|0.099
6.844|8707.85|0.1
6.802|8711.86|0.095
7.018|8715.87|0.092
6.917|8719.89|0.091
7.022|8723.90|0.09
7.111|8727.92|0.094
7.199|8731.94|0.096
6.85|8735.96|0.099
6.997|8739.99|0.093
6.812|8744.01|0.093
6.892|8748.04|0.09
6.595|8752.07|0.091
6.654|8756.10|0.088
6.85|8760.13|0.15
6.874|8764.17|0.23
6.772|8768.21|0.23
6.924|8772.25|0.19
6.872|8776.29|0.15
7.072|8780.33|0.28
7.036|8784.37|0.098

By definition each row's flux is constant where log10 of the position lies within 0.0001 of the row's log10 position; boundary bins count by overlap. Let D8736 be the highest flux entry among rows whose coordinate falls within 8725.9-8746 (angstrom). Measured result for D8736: 7.199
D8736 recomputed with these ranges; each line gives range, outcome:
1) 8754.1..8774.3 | 6.924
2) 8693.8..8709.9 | 6.974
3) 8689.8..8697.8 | 7.073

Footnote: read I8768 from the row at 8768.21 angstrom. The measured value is 6.772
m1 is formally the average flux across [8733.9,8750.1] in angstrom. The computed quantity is 6.89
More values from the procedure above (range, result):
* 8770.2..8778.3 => 6.9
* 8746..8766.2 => 6.77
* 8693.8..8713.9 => 6.89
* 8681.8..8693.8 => 6.95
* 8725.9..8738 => 7.05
